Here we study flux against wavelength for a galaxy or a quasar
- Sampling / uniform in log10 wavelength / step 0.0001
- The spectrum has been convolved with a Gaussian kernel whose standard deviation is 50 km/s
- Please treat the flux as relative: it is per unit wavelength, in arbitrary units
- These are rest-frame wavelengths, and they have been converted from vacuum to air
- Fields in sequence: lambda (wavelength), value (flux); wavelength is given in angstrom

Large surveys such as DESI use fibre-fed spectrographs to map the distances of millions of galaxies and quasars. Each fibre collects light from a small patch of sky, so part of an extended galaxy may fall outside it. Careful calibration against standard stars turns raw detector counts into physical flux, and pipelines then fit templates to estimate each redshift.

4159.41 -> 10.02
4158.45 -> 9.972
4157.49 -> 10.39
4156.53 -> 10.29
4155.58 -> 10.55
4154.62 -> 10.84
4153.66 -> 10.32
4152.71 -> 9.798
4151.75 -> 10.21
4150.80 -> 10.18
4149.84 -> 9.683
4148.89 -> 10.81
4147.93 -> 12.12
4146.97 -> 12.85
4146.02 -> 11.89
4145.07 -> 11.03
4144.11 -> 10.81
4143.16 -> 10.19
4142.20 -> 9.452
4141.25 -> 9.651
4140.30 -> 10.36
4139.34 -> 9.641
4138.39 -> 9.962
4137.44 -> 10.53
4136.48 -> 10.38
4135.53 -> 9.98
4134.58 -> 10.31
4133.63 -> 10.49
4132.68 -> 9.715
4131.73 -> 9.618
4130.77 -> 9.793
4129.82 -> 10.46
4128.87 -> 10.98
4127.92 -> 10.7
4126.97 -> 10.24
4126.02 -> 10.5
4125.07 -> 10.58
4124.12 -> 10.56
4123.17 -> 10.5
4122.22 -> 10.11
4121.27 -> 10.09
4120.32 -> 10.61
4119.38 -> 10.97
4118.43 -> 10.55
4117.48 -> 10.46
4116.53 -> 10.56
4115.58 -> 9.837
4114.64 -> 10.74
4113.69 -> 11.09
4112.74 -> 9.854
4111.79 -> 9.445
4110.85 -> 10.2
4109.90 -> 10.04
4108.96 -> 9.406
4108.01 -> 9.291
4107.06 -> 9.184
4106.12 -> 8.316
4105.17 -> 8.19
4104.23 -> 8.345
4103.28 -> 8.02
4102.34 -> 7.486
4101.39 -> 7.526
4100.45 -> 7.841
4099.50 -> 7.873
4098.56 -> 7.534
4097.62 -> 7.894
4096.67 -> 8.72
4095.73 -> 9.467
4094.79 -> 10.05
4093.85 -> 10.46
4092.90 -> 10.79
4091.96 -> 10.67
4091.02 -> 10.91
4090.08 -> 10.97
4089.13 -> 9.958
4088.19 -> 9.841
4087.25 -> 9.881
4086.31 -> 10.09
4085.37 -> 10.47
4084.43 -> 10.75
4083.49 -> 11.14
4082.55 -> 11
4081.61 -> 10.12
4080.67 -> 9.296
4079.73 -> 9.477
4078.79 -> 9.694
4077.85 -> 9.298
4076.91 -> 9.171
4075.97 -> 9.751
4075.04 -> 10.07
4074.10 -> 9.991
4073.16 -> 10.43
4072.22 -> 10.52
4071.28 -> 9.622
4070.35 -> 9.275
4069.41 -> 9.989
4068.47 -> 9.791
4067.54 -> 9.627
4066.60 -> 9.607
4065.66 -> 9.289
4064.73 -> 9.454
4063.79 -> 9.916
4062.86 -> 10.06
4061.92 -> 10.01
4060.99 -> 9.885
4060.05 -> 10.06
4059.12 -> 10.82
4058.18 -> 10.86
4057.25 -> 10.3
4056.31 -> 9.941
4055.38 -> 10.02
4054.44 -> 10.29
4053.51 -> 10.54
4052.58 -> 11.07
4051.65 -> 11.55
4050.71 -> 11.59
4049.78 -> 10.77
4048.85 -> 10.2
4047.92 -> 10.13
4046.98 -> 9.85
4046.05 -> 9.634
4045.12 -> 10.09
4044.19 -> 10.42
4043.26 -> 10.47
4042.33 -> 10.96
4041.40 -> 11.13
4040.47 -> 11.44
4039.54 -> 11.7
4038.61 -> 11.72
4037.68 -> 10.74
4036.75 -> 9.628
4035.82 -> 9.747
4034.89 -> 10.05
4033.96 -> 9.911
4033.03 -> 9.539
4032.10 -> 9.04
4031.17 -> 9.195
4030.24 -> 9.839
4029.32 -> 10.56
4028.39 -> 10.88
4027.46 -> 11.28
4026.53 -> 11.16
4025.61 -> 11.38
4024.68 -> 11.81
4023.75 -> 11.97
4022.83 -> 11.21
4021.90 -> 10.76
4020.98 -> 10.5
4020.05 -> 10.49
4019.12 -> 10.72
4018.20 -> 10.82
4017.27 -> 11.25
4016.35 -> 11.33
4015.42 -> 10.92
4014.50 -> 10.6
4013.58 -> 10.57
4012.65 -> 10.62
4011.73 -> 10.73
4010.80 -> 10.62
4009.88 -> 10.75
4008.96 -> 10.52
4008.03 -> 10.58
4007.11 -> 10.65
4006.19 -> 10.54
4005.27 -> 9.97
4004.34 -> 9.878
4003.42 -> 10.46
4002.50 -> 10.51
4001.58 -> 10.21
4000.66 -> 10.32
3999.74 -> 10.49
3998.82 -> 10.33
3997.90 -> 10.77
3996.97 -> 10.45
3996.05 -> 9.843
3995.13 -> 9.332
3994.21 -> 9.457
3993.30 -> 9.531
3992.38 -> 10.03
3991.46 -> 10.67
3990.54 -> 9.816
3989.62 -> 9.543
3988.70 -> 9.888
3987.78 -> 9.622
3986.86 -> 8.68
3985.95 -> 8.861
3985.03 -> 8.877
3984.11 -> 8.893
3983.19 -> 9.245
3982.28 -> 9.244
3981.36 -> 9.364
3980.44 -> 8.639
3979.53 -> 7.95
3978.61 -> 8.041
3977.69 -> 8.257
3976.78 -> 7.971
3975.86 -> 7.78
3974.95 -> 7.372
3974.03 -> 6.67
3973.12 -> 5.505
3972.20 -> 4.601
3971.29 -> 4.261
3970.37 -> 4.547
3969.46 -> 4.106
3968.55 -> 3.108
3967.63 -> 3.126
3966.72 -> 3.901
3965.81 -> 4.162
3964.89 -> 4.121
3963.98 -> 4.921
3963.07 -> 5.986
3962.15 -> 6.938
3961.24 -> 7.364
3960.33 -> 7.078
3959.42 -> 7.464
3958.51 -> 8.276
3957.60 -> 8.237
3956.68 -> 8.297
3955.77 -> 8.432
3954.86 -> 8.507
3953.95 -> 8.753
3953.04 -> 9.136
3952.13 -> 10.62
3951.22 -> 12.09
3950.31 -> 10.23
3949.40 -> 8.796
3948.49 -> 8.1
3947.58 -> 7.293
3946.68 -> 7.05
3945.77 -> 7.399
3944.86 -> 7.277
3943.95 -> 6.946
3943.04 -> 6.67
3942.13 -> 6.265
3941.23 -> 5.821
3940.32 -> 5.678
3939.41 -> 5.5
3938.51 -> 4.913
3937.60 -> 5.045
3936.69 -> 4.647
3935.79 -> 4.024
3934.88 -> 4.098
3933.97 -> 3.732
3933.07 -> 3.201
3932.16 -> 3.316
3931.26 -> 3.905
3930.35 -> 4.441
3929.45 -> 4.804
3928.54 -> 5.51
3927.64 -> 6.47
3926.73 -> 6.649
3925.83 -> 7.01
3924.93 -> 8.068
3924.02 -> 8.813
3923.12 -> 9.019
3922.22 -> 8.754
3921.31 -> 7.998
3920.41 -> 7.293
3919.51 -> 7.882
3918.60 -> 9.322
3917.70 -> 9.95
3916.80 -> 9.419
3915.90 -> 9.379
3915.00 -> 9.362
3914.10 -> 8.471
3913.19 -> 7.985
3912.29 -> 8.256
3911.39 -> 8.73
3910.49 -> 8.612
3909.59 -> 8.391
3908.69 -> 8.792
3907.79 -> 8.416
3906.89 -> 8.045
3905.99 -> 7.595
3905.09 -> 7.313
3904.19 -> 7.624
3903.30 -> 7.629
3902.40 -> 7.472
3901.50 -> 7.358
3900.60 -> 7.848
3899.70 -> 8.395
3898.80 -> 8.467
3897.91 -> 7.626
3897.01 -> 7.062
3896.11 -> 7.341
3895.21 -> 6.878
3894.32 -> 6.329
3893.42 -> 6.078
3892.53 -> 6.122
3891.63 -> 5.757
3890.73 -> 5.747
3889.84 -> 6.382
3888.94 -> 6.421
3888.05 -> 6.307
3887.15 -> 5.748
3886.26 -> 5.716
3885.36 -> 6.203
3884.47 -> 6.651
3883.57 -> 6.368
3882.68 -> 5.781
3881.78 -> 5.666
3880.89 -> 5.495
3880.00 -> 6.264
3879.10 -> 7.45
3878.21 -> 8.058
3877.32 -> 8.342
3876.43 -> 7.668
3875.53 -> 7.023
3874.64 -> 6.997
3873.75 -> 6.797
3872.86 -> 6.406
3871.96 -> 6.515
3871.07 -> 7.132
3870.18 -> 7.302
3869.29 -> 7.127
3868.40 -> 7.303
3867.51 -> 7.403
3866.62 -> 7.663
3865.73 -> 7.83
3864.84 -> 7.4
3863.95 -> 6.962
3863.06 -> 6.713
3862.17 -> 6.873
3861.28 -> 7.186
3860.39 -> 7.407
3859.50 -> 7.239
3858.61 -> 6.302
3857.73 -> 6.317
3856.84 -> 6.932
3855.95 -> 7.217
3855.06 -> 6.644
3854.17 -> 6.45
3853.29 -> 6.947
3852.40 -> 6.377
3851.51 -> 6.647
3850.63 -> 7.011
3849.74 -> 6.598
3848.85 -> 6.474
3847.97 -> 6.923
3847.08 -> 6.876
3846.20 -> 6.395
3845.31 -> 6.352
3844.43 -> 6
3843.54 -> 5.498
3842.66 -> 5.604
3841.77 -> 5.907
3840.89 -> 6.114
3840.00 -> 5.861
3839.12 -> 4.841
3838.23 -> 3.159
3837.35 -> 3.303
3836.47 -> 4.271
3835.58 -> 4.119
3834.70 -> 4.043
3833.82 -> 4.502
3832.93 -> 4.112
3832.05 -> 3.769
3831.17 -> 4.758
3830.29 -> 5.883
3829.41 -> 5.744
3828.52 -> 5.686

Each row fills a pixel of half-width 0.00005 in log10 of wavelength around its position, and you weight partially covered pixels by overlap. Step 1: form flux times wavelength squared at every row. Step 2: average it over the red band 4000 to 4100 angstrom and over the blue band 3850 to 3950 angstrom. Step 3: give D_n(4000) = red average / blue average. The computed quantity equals 1.6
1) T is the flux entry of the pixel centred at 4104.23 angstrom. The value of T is 8.345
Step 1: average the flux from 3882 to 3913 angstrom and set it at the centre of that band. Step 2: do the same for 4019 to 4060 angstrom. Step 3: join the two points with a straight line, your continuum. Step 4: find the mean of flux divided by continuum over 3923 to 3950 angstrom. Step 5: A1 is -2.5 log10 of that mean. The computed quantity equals 0.33 mag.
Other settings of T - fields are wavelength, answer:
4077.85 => 9.298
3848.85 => 6.474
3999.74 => 10.49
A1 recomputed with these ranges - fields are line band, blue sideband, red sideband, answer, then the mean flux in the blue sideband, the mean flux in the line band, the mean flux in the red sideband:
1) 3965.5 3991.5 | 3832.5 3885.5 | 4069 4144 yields 0.111 mag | 6.39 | 7.3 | 9.85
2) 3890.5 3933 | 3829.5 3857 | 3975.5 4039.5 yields 0.005 mag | 5.65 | 7.45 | 10.1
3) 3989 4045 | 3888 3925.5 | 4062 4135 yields -0.171 mag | 7.84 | 10.5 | 9.81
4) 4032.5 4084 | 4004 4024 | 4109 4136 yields 0.036 mag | 10.7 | 10.2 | 10.3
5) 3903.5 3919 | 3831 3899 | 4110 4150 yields -0.206 mag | 6.36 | 8.56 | 10.4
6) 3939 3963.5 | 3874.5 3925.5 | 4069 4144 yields 0.042 mag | 7.52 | 7.79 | 9.85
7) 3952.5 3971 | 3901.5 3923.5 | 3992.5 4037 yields 0.425 mag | 8.38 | 6.32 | 10.5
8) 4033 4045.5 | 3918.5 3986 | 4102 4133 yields -0.245 mag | 6.81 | 10.6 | 9.9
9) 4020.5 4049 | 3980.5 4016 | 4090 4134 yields -0.066 mag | 10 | 10.5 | 9.73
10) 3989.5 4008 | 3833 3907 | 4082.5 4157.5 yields -0.213 mag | 6.56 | 10.2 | 10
